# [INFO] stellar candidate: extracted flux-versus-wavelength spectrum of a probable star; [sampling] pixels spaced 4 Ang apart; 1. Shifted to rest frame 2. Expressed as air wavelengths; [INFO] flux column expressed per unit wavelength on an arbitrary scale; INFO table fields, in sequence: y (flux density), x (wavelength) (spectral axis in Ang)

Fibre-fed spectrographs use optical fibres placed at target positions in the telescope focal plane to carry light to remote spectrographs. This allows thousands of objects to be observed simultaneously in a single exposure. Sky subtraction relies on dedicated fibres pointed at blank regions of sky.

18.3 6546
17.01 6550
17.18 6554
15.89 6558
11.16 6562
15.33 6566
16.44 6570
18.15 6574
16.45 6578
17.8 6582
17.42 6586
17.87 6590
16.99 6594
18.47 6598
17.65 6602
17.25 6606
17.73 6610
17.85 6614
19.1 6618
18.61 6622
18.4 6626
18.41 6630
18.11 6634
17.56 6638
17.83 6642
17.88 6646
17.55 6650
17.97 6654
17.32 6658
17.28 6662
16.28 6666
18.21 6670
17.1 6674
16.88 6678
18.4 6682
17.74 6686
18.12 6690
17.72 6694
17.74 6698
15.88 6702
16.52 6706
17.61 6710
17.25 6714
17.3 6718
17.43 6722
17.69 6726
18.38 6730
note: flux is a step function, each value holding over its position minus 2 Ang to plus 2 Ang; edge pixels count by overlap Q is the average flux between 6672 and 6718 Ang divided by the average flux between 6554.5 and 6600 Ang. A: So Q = 1.05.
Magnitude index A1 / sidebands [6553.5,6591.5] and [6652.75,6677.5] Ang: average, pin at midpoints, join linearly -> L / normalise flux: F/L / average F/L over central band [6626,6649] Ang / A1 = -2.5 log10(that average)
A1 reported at -0.060 mag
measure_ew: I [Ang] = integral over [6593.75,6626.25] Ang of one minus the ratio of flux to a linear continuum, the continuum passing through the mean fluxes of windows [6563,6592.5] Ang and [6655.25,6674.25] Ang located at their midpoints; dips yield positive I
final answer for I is -1.9 Ang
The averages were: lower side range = 16.9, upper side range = 17.3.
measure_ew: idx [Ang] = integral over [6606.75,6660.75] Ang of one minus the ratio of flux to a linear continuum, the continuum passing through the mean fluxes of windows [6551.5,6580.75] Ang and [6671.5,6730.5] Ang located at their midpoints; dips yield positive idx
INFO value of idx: -4.36 Ang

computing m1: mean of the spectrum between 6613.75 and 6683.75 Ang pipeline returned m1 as 17.8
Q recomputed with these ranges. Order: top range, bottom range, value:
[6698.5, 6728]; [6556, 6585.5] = 1.07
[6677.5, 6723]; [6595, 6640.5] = 0.96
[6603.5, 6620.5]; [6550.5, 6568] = 1.19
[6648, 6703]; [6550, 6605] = 1.05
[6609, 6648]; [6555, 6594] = 1.11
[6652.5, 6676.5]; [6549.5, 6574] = 1.11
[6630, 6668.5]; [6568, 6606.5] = 1.01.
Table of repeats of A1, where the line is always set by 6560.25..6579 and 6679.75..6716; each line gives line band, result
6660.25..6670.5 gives -0.01 mag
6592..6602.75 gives -0.11 mag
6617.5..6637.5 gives -0.13 mag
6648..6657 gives -0.06 mag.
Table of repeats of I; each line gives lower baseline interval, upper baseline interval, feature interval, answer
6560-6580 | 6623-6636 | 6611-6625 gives -0.53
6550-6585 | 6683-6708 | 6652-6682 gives -0.52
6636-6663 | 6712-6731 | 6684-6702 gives -0.02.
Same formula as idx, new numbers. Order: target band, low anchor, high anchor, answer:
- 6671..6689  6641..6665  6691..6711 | -0.3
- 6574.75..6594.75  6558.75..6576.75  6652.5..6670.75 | -2.1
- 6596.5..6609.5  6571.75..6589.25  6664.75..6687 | -0.2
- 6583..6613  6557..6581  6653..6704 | -2.8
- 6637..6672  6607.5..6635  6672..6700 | 0.9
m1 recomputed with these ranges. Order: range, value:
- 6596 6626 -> 18.1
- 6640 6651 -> 17.8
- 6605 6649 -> 18.1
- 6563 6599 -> 17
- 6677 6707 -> 17.4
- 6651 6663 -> 17.5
